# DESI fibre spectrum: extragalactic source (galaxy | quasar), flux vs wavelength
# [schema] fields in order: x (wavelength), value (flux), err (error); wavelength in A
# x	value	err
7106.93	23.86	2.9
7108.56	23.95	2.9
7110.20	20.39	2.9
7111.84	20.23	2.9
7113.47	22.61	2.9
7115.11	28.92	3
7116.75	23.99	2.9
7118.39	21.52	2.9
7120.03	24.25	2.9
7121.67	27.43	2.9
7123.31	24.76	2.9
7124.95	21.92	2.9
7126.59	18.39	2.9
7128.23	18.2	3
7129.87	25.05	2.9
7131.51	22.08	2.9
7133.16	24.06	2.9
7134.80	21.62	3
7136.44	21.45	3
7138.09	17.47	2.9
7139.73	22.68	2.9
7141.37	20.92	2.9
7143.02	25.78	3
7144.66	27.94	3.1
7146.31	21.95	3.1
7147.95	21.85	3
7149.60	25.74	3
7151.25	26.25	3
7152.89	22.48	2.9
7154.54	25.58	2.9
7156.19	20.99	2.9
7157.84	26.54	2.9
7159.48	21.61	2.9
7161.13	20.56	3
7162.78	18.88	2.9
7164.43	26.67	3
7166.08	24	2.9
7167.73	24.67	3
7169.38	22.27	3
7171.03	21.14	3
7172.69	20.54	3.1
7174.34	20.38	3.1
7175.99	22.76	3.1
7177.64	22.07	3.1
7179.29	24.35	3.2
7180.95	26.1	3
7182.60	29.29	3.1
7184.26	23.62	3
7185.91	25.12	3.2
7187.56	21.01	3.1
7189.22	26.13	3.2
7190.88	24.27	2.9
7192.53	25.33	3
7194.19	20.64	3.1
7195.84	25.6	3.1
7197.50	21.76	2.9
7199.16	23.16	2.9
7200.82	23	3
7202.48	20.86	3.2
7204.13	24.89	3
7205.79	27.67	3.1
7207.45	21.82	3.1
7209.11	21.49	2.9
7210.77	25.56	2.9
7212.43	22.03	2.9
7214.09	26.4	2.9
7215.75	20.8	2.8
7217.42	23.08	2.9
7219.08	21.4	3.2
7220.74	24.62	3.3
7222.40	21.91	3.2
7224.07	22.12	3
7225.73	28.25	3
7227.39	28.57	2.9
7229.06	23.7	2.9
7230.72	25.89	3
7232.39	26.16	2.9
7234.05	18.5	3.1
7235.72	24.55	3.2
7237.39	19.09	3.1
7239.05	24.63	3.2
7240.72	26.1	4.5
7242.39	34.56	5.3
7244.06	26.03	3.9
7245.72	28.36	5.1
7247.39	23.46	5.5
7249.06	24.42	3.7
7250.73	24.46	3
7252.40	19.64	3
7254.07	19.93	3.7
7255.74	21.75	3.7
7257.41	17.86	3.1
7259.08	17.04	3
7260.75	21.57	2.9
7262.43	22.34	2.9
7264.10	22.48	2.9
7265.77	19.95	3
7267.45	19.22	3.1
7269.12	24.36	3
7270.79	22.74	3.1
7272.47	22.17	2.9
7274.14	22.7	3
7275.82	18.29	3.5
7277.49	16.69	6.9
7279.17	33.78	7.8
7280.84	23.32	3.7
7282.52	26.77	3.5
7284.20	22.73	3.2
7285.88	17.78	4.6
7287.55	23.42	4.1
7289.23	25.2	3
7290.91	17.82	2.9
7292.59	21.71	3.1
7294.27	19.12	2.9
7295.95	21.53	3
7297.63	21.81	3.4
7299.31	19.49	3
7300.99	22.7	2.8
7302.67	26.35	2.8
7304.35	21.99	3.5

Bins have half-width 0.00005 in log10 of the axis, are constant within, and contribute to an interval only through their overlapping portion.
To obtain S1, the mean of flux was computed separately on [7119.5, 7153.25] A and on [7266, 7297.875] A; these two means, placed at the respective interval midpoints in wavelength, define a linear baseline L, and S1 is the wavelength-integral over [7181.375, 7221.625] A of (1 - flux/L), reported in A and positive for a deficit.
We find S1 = -2.1 A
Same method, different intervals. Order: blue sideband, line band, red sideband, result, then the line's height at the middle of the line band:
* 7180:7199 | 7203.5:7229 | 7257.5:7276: -0.8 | 23.3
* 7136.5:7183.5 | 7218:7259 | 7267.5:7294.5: -2.1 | 22.7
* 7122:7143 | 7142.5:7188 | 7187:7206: -1.7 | 22.7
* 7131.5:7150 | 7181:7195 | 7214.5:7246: -0.5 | 23.7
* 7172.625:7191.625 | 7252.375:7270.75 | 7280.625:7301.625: 1.3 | 22.3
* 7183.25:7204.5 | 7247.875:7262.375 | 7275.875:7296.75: 1.1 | 22.7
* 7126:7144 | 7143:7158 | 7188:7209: -1.5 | 22.2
